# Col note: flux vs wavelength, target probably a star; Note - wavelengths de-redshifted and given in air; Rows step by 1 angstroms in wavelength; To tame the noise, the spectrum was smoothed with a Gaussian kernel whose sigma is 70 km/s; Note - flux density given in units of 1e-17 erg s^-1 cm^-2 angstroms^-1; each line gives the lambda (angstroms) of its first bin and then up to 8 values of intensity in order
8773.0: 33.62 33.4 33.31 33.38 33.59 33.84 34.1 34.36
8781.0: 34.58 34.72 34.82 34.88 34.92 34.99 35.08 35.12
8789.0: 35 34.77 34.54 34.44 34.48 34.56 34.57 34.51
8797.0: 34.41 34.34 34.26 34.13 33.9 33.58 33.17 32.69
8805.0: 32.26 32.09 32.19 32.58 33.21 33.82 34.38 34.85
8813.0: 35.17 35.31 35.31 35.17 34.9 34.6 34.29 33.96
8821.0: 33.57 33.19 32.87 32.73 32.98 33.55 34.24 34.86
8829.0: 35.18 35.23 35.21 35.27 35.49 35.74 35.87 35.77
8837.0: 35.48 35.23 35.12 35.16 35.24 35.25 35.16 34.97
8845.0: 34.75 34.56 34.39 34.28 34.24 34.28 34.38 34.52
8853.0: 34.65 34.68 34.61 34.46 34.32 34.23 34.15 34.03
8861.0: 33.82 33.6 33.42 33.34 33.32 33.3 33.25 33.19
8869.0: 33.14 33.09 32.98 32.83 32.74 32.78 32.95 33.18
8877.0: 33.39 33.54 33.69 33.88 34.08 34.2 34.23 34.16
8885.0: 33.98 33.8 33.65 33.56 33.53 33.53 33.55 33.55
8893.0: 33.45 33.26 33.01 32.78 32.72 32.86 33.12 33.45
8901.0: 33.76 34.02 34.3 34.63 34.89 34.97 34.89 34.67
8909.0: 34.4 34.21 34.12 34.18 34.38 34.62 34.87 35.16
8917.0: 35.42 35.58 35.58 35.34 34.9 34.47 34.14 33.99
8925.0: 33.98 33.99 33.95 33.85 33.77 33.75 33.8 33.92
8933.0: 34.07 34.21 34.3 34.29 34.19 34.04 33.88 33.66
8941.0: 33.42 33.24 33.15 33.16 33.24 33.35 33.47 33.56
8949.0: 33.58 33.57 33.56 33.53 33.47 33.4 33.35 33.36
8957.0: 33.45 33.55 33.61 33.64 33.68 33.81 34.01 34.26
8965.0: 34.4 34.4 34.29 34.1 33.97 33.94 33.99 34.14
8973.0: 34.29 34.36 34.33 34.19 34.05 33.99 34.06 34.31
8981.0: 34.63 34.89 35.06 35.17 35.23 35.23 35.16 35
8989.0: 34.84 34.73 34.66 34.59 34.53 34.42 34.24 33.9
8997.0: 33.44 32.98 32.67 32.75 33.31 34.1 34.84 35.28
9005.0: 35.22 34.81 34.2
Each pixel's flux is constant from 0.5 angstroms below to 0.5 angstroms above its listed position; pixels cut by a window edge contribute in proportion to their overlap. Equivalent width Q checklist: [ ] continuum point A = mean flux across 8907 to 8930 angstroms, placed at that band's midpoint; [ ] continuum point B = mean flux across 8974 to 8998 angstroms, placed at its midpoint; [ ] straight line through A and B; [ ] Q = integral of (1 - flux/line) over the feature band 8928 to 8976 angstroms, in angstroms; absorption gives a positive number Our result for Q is 1.0 angstroms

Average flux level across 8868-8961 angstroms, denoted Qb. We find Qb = 33.8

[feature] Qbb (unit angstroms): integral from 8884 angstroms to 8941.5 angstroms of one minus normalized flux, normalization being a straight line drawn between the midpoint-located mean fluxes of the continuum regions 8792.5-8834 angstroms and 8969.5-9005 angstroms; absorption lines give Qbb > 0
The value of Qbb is 0.3 angstroms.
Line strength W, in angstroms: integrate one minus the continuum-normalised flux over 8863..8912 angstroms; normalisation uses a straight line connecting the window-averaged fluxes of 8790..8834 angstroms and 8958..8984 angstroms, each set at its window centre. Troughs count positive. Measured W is 0.75 angstroms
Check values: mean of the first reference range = 34.1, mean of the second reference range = 34.2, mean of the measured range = 33.6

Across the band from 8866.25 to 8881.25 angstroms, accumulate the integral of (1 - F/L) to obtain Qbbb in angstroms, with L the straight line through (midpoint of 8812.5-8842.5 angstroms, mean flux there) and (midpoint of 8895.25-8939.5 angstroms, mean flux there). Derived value 0.5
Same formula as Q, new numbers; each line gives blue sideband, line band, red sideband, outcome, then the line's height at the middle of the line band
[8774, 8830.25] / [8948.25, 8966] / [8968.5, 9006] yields 0.3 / 34.3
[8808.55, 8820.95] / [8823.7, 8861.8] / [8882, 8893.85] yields -0.5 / 34.2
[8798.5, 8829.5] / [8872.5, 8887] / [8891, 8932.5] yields 0.2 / 34.1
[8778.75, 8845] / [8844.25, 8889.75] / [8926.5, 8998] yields 0.6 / 34.3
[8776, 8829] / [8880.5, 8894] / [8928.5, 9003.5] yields 0.1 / 34.1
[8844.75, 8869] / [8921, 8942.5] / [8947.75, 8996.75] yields 0.1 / 34.1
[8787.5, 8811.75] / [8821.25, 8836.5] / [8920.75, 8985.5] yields -0.3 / 33.9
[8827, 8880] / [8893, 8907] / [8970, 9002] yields 0.2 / 34.3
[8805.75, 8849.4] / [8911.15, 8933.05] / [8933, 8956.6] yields -0.4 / 33.8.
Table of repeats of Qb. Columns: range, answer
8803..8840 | 34.3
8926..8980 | 33.8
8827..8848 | 35.2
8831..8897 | 34.1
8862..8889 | 33.5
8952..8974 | 33.9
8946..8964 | 33.6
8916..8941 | 34.3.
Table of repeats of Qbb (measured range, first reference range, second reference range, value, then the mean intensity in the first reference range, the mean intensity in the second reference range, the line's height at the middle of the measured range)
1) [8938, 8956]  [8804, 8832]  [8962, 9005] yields 0.4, 34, 34.3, 34.2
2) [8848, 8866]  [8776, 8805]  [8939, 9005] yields 0.1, 34.3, 34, 34.2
